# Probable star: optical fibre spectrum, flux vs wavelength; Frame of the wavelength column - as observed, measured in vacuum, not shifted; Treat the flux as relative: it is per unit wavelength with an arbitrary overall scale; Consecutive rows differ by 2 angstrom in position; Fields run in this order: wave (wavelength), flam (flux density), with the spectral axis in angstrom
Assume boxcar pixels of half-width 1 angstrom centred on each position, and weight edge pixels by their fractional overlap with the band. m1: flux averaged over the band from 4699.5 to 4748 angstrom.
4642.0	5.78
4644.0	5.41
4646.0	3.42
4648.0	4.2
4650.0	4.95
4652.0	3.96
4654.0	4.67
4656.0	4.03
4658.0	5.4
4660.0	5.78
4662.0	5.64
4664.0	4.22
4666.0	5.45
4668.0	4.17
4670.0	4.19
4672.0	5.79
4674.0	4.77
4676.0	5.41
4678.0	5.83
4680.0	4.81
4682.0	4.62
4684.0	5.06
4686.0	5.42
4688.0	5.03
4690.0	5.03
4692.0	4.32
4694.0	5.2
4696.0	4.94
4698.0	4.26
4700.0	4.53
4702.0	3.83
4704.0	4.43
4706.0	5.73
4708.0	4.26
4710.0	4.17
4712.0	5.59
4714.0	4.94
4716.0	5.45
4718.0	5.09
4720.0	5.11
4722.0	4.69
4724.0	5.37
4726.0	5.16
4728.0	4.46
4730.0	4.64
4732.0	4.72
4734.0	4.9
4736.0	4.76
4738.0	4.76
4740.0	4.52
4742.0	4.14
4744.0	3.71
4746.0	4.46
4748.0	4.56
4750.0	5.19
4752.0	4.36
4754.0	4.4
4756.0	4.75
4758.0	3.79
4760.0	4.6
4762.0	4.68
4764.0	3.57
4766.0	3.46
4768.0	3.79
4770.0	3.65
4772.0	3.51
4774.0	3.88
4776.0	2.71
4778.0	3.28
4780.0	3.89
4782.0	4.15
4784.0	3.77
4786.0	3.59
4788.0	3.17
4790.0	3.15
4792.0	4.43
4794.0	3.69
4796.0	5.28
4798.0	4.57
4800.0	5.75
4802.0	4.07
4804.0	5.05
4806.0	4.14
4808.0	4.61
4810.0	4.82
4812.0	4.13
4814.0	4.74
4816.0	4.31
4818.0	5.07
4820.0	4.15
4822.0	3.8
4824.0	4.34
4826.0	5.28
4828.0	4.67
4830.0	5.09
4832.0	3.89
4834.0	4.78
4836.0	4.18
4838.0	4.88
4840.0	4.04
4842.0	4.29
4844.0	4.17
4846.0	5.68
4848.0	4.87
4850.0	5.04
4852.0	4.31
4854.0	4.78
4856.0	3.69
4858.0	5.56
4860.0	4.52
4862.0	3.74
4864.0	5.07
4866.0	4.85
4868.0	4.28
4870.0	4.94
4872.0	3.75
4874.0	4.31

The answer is 4.72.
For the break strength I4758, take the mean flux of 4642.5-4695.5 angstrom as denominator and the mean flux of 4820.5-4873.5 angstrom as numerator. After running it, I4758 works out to 0.93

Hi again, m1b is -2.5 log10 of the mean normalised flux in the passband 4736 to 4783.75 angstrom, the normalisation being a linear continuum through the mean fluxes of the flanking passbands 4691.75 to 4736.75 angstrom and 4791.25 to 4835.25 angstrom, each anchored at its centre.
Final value 0.15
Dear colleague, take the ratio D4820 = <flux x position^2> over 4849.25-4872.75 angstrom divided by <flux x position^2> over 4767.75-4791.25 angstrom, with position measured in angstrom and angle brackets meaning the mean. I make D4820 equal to 1.33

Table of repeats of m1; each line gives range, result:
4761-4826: 4.12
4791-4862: 4.58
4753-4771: 4.08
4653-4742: 4.88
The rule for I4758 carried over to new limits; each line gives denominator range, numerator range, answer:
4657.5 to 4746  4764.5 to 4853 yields 0.88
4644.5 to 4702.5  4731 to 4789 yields 0.85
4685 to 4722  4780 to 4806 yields 0.87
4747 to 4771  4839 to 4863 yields 1.08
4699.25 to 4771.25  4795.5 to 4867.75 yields 1.01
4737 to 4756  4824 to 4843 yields 1.02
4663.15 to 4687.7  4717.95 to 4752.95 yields 0.94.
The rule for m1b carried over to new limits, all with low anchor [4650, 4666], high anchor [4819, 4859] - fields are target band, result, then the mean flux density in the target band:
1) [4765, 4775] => 0.27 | 3.66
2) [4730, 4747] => 0.05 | 4.5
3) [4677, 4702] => -0.01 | 4.88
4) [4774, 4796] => 0.26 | 3.67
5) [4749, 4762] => 0.04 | 4.53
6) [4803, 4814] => 0.01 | 4.57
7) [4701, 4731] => -0.02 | 4.86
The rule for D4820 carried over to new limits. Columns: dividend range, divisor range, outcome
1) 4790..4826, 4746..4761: 1.02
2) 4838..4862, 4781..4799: 1.19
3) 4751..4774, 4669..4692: 0.83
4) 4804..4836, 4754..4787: 1.21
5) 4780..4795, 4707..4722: 0.78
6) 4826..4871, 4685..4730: 1.01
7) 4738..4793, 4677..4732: 0.84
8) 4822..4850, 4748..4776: 1.16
